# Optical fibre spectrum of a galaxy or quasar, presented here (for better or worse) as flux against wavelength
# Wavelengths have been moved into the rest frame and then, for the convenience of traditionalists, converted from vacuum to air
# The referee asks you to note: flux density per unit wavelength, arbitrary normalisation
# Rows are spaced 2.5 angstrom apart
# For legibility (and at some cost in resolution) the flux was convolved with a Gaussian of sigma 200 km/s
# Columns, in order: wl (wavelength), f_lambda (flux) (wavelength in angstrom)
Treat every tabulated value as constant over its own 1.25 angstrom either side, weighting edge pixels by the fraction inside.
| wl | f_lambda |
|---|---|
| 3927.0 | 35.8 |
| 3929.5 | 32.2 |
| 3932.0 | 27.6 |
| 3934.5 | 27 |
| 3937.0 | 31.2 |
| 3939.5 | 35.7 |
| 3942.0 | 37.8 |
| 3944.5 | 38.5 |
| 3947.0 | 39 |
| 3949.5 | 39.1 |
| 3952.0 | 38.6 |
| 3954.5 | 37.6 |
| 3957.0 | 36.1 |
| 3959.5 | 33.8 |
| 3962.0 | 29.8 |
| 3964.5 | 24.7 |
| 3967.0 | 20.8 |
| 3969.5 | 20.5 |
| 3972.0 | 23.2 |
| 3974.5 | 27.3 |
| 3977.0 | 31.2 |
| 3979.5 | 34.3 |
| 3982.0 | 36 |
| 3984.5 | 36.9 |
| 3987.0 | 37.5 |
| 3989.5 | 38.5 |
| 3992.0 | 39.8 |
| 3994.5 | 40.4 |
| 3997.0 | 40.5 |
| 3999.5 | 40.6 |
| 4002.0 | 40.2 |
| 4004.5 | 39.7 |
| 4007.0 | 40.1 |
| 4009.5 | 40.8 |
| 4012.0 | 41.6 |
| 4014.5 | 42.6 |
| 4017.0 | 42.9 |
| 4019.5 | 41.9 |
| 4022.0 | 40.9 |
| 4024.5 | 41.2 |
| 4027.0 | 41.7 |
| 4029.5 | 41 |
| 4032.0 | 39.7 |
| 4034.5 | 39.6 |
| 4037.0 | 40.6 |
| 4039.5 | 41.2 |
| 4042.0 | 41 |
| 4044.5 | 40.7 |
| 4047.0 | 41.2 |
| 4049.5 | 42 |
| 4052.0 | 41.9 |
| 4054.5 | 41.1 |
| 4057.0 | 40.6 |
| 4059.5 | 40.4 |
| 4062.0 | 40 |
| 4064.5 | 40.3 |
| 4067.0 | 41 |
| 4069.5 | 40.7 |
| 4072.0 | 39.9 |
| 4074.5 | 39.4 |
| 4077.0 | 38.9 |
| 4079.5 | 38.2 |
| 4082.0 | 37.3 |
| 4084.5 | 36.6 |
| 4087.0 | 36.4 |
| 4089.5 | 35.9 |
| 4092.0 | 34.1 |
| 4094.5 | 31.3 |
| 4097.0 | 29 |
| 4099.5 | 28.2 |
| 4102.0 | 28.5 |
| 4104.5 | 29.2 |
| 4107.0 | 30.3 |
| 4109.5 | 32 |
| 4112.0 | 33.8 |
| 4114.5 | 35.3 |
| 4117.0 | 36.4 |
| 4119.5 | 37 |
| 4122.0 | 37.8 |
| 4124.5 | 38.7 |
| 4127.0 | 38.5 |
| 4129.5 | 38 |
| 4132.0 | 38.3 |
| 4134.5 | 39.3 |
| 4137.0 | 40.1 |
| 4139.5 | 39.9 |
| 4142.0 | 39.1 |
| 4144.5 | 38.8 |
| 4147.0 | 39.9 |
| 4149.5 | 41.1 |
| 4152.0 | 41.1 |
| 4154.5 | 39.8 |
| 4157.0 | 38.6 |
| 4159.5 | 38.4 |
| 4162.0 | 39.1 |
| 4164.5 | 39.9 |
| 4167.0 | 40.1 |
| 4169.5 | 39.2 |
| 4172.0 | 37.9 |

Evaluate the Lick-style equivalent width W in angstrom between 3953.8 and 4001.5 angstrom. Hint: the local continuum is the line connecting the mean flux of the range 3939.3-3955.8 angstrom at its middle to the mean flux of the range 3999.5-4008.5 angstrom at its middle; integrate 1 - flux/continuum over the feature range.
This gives 7.4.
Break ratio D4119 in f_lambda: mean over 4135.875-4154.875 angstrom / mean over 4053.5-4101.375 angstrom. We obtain 1.1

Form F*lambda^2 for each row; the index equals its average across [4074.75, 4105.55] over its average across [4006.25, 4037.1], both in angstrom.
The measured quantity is 0.85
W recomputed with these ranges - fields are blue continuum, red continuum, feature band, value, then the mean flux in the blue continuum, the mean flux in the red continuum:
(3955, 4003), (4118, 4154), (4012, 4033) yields -4.0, 33.3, 39.1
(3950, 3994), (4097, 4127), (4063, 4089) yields -4.4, 32.4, 33.4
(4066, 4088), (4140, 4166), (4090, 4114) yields 4.9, 38.7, 39.6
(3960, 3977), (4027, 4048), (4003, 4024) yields -3.6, 25.3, 40.7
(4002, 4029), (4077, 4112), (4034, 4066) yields -2.7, 41.3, 33.1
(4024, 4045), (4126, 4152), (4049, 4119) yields 6.6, 40.7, 39.4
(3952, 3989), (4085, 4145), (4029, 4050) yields -4.9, 31.1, 35.2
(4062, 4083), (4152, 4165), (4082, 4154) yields 6.3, 39.5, 39.3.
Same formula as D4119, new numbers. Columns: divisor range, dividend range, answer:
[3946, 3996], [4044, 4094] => 1.18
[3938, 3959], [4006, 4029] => 1.10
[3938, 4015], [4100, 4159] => 1.04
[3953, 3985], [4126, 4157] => 1.31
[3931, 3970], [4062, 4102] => 1.11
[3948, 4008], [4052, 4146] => 1.07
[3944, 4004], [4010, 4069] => 1.19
